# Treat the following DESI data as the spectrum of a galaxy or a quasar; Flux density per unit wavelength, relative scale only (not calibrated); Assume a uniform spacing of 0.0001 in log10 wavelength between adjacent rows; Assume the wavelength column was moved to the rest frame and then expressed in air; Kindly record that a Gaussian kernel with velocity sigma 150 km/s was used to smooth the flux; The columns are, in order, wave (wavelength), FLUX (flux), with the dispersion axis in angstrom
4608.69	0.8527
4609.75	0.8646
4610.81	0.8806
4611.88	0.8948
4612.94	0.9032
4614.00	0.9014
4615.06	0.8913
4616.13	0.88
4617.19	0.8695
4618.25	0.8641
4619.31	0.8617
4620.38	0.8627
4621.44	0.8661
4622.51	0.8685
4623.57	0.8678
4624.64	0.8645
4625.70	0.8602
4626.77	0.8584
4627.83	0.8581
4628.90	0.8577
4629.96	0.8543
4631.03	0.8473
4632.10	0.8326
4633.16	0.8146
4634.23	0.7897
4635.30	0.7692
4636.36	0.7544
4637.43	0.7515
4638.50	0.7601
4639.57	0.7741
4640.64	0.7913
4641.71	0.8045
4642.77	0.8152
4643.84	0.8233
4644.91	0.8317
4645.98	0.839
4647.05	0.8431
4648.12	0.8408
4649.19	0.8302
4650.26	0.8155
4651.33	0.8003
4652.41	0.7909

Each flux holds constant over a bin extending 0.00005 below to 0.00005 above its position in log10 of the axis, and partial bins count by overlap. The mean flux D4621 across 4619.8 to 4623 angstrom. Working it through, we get 0.864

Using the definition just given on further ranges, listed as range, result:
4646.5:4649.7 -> 0.838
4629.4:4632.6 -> 0.845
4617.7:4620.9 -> 0.863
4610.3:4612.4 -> 0.884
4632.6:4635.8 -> 0.792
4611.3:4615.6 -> 0.896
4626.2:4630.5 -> 0.857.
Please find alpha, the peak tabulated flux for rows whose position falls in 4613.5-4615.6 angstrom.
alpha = 0.9014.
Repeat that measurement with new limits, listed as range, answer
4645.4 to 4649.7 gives 0.8431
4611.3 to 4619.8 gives 0.9032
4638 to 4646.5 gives 0.839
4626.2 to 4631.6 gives 0.8584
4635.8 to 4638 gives 0.7544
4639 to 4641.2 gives 0.7913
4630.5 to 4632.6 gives 0.8473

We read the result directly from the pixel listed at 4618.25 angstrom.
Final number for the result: 0.8641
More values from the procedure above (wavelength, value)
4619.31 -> 0.8617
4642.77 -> 0.8152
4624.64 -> 0.8645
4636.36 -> 0.7544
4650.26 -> 0.8155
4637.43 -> 0.7515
